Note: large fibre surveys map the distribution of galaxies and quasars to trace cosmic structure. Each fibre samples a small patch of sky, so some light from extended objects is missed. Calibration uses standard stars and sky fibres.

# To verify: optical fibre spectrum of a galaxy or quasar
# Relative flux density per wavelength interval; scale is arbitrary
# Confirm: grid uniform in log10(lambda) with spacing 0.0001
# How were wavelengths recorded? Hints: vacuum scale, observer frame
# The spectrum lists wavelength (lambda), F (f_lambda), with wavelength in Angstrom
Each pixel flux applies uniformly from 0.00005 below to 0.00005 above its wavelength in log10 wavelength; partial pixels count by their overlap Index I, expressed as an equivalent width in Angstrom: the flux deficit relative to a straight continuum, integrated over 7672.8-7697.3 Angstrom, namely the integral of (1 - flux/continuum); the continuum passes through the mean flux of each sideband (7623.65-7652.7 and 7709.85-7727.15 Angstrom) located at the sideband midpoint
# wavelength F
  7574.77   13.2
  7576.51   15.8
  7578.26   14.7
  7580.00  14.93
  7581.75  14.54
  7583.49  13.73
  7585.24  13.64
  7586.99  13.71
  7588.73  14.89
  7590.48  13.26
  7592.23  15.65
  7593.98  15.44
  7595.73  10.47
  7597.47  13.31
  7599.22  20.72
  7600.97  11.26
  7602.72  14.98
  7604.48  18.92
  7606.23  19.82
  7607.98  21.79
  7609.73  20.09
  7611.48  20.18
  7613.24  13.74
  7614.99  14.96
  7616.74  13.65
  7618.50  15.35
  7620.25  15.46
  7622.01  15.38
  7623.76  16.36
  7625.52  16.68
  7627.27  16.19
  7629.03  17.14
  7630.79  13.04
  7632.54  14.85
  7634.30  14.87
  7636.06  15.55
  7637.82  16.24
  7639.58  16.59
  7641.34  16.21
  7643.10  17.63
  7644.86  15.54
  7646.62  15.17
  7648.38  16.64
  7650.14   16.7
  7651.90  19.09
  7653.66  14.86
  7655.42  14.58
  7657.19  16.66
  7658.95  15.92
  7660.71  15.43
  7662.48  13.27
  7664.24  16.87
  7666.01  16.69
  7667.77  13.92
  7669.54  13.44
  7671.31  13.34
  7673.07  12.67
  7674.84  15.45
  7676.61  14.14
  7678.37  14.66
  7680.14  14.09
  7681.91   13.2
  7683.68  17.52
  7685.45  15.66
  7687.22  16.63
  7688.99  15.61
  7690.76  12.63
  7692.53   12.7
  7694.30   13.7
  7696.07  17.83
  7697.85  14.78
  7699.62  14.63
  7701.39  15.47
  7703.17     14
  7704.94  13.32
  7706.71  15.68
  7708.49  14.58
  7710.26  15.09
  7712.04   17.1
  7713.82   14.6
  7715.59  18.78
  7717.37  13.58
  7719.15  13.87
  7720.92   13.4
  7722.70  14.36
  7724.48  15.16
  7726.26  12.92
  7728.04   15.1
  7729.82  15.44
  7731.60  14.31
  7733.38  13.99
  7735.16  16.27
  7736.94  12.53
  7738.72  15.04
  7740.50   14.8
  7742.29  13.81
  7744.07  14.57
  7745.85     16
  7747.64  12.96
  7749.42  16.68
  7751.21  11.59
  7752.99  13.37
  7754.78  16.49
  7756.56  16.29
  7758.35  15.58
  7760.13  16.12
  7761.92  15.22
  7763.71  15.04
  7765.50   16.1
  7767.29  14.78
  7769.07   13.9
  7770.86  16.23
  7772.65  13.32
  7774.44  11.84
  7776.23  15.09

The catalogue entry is 0.95 Angstrom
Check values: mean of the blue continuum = 16.1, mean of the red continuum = 14.9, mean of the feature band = 14.8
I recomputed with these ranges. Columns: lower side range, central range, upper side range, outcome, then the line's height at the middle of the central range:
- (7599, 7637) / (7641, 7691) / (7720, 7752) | 0.7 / 15.5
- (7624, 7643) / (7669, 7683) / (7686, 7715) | 1.2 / 15.3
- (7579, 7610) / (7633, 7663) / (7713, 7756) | -1.6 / 15.2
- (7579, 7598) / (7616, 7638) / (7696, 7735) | -1.8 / 14.3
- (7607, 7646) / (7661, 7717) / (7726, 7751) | 1.5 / 15.3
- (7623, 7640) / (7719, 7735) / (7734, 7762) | 0.6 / 15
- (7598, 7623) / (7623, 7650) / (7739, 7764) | 0.9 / 16.5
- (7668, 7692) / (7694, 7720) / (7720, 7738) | -1.3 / 14.4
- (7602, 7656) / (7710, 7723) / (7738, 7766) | 0.2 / 15.4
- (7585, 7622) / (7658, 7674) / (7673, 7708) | 0.5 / 15.1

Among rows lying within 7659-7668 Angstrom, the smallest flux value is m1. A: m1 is 13.27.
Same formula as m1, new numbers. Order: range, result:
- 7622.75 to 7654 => 13.04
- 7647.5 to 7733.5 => 12.63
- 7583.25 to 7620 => 10.47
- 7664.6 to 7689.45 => 12.67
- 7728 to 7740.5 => 12.53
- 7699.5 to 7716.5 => 13.32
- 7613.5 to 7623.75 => 13.65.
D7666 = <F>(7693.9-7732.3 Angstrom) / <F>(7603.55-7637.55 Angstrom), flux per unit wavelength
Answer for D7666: 0.9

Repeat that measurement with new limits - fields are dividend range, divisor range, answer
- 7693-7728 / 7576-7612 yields 0.94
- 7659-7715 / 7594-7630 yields 0.91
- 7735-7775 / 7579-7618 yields 0.94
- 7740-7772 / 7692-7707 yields 1.02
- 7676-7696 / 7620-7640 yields 0.94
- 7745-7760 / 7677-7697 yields 1.00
